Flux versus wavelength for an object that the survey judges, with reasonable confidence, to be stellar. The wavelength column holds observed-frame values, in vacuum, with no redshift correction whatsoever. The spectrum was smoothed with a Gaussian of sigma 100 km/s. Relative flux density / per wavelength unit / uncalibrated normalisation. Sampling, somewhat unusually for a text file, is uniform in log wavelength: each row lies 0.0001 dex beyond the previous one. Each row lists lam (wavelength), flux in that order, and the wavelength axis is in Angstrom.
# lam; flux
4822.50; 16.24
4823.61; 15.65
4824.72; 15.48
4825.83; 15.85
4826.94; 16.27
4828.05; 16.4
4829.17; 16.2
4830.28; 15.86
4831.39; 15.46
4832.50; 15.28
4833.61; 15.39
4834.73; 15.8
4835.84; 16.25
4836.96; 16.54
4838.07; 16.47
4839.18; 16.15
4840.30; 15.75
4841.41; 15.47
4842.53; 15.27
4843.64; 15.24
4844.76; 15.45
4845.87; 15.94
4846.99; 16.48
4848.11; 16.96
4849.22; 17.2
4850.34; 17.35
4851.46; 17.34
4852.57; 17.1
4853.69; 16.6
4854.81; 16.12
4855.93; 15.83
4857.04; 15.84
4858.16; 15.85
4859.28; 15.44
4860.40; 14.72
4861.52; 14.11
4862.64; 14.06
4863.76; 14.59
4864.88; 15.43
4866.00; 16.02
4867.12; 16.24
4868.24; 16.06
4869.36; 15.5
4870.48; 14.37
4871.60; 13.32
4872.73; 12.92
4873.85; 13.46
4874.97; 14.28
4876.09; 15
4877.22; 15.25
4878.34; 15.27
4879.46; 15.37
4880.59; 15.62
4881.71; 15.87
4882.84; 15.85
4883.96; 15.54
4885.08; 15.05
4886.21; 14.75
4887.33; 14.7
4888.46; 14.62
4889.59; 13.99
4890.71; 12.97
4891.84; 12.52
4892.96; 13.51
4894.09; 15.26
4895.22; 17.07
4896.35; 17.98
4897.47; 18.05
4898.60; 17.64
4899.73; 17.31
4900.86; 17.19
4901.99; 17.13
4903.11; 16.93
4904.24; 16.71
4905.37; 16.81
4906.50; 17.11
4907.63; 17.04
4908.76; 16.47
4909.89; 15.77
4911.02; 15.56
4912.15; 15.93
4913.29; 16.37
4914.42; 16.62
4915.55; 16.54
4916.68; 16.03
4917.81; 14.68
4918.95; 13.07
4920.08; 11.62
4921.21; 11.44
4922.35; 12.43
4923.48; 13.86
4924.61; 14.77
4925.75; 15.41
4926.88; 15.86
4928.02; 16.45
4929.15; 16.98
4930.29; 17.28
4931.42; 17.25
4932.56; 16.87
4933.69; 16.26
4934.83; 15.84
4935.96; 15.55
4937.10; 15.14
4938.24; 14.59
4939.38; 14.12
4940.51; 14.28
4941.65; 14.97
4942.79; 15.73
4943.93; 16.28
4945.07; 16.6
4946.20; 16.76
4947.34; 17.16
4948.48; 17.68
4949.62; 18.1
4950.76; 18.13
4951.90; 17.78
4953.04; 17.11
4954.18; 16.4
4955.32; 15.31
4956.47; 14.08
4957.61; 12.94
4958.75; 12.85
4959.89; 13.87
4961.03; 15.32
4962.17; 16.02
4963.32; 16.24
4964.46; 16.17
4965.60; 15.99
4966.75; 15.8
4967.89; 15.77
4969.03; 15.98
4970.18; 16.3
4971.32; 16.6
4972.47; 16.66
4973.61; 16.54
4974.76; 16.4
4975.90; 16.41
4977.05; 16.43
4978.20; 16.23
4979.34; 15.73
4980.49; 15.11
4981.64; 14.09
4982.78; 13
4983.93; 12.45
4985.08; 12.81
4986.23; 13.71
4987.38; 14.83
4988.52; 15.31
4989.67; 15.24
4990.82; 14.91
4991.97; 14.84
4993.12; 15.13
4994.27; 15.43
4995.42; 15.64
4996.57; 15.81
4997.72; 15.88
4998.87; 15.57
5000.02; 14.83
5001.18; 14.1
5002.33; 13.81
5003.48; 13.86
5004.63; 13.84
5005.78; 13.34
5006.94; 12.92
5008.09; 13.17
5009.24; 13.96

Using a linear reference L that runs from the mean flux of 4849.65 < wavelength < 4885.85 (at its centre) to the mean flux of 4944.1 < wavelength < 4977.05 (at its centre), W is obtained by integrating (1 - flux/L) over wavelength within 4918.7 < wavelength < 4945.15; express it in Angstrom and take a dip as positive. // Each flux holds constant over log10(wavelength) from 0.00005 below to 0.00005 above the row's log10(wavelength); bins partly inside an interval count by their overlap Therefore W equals 1.3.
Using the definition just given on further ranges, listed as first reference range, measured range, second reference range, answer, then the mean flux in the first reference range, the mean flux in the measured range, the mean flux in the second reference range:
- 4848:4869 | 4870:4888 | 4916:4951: 1.2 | 15.9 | 14.8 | 15.5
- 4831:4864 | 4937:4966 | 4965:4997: -0.6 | 15.9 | 15.8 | 15.3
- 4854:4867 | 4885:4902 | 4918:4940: -0.5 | 15.3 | 15.6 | 15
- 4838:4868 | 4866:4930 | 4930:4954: 3.0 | 15.9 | 15.4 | 16.4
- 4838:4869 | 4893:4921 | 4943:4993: -0.7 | 15.9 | 16.2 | 15.6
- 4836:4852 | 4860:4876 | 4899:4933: 1.4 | 16.3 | 14.7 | 15.8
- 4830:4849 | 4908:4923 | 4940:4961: 1.0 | 15.9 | 14.8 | 15.9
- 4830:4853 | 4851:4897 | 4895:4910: 4.1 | 16.1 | 15.2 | 17.1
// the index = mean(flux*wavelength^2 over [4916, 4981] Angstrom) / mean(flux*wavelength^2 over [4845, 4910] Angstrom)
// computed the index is 1.03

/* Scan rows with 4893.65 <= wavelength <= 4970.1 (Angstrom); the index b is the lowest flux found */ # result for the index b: 11.44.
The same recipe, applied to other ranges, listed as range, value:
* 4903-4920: 13.07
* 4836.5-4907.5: 12.52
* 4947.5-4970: 12.85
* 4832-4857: 15.24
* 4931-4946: 14.12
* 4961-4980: 15.32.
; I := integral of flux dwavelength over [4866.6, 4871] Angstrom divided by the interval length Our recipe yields 15.6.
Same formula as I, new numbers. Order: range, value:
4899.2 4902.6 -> 17.2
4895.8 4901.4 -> 17.6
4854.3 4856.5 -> 16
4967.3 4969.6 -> 15.9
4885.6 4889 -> 14.7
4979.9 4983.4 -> 14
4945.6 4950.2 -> 17.4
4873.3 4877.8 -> 14.5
